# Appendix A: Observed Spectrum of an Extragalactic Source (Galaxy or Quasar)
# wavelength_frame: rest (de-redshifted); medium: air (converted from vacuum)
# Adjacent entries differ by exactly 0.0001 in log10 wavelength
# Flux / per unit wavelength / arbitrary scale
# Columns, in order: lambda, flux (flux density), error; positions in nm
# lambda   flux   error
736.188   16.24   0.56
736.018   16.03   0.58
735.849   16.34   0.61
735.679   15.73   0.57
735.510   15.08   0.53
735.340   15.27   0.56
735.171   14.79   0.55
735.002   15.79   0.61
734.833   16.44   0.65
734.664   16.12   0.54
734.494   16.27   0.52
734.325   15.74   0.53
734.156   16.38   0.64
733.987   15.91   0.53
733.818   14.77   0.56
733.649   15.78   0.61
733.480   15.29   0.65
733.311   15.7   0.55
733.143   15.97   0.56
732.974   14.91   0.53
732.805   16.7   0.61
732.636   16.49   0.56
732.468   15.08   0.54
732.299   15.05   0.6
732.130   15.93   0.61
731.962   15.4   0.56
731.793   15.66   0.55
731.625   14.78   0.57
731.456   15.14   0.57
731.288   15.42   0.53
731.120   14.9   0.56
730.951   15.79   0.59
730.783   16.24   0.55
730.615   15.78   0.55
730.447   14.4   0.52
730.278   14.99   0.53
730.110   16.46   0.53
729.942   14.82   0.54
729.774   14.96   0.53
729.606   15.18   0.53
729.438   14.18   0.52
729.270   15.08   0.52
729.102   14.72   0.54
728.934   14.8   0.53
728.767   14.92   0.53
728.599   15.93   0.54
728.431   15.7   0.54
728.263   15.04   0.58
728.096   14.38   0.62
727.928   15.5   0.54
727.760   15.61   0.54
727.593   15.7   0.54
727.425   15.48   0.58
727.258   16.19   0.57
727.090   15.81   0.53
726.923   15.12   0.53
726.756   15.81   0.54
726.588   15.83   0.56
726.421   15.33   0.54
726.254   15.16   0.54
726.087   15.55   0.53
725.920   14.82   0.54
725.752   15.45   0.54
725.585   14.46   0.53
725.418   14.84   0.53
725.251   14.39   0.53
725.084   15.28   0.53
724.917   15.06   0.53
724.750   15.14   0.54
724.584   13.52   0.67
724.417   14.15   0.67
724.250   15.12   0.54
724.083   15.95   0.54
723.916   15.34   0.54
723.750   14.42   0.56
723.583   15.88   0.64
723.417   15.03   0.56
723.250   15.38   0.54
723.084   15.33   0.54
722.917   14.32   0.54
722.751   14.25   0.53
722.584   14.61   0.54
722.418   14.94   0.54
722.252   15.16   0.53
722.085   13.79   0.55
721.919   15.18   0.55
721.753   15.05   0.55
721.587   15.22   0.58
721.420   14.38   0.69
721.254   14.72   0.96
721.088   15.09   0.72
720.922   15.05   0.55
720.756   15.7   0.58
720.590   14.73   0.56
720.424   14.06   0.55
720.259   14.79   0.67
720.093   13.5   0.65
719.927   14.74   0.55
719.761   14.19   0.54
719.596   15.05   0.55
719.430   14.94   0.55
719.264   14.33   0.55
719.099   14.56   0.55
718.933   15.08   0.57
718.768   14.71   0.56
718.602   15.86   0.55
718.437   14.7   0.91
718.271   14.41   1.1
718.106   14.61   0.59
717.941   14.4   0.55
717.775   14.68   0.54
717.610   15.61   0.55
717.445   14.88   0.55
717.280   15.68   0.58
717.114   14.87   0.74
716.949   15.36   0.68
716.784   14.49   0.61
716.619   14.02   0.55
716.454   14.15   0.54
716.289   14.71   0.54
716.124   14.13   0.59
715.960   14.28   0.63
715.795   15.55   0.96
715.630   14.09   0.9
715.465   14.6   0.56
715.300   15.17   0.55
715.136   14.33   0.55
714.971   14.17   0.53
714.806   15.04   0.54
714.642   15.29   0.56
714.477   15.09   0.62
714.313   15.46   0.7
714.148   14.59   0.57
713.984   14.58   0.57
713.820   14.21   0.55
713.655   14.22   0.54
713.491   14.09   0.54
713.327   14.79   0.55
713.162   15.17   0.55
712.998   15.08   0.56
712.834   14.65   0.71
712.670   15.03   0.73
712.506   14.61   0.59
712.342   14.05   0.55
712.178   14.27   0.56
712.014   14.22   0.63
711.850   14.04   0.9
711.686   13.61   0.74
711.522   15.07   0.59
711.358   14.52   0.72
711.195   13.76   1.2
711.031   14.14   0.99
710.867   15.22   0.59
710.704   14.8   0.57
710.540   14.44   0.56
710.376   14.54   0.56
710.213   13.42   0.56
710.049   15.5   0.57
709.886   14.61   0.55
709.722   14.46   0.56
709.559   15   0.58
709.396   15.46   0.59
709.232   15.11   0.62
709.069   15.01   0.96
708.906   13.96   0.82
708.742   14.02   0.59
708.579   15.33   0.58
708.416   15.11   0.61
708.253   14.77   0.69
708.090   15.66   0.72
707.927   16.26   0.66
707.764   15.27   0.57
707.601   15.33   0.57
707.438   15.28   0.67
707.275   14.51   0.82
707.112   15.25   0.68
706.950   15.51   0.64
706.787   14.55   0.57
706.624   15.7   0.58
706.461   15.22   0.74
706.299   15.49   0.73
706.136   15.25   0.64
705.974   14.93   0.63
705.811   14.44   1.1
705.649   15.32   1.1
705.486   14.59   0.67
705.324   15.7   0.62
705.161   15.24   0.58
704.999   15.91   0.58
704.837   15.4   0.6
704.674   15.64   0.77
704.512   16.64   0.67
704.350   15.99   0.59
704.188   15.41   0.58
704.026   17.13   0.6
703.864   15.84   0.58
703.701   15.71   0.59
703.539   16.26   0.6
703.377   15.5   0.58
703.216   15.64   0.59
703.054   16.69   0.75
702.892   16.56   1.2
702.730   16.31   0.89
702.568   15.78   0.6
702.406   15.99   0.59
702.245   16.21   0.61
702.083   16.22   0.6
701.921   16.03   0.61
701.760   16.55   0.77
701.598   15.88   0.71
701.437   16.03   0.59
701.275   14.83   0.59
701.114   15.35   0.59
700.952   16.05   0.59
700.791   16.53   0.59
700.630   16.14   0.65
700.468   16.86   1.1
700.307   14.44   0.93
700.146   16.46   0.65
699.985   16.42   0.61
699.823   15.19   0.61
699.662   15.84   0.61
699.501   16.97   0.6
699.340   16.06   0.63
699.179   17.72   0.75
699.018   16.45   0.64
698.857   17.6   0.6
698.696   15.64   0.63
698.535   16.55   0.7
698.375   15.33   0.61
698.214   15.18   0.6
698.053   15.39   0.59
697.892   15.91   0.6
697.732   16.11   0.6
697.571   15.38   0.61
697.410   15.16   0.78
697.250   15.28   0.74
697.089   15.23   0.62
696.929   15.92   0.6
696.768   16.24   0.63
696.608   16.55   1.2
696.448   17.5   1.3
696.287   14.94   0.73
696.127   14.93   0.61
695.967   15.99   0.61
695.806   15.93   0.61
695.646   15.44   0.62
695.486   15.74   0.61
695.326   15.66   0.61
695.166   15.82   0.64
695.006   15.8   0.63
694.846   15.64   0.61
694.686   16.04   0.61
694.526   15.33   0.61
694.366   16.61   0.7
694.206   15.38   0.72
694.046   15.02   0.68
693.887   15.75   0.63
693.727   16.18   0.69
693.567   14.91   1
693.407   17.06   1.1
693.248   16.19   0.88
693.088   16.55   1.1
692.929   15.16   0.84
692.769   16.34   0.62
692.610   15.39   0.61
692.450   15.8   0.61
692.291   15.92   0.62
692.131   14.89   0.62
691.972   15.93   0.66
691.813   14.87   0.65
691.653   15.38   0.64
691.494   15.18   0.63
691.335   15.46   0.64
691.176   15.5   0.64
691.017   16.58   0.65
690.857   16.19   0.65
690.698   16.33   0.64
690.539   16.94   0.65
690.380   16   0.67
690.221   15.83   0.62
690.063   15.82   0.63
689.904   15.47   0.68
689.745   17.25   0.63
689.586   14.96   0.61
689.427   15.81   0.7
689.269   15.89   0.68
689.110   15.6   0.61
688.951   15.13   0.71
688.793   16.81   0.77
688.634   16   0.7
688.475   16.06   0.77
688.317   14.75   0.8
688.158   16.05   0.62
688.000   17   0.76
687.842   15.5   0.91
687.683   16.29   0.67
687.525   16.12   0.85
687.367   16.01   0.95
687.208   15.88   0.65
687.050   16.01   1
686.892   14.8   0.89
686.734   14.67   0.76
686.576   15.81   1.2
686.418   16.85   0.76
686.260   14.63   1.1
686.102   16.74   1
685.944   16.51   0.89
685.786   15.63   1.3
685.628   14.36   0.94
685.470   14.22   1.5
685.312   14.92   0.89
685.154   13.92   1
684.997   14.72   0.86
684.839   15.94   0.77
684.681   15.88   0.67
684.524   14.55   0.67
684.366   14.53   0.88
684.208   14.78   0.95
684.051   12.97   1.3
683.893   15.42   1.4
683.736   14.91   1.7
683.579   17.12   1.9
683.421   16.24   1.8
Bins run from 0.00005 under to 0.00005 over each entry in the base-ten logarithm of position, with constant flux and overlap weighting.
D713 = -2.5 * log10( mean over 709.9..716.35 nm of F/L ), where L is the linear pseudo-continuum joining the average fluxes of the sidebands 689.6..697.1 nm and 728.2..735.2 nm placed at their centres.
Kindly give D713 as 0.077 mag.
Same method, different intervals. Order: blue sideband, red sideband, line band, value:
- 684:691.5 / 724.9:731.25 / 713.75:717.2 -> 0.05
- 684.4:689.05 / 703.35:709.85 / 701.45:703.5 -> -0.05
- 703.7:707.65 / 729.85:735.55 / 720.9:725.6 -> 0.05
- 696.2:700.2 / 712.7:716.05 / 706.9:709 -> 0.01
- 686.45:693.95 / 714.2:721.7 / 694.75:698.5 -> -0.01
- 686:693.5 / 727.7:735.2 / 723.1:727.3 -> 0.02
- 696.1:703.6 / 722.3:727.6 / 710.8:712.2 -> 0.09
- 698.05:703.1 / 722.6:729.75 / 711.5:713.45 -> 0.08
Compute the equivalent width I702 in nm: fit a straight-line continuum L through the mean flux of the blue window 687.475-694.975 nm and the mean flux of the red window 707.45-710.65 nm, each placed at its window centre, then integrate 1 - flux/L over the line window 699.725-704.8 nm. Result -0.24 nm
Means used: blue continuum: 15.8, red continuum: 14.9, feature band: 16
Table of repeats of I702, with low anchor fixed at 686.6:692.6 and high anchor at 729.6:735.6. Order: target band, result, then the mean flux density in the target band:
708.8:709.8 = 0.055 nm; 14.8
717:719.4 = 0.113 nm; 14.9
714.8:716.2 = 0.096 nm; 14.6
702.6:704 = -0.034 nm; 16.1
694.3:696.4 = 0.008 nm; 15.7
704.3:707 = 0.056 nm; 15.4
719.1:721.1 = 0.122 nm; 14.7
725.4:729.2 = 0.063 nm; 15.3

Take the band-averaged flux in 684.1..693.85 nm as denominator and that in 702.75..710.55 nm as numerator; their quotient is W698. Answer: 0.98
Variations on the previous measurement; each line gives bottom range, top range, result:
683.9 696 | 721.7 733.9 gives 0.97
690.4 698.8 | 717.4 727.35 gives 0.95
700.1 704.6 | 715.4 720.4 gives 0.92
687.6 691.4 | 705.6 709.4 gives 0.95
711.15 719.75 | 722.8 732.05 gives 1.04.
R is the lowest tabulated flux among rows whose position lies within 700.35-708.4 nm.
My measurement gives 14.44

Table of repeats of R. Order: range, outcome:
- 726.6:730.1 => 14.18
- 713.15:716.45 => 14.09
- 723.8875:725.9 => 13.52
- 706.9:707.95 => 14.51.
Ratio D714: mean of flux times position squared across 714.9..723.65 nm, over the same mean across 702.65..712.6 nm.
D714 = 1.01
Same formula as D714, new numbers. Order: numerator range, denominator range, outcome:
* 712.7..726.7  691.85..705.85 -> 0.99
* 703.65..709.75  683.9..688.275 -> 1.06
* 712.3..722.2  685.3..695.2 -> 1.01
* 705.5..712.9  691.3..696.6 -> 0.98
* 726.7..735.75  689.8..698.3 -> 1.09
